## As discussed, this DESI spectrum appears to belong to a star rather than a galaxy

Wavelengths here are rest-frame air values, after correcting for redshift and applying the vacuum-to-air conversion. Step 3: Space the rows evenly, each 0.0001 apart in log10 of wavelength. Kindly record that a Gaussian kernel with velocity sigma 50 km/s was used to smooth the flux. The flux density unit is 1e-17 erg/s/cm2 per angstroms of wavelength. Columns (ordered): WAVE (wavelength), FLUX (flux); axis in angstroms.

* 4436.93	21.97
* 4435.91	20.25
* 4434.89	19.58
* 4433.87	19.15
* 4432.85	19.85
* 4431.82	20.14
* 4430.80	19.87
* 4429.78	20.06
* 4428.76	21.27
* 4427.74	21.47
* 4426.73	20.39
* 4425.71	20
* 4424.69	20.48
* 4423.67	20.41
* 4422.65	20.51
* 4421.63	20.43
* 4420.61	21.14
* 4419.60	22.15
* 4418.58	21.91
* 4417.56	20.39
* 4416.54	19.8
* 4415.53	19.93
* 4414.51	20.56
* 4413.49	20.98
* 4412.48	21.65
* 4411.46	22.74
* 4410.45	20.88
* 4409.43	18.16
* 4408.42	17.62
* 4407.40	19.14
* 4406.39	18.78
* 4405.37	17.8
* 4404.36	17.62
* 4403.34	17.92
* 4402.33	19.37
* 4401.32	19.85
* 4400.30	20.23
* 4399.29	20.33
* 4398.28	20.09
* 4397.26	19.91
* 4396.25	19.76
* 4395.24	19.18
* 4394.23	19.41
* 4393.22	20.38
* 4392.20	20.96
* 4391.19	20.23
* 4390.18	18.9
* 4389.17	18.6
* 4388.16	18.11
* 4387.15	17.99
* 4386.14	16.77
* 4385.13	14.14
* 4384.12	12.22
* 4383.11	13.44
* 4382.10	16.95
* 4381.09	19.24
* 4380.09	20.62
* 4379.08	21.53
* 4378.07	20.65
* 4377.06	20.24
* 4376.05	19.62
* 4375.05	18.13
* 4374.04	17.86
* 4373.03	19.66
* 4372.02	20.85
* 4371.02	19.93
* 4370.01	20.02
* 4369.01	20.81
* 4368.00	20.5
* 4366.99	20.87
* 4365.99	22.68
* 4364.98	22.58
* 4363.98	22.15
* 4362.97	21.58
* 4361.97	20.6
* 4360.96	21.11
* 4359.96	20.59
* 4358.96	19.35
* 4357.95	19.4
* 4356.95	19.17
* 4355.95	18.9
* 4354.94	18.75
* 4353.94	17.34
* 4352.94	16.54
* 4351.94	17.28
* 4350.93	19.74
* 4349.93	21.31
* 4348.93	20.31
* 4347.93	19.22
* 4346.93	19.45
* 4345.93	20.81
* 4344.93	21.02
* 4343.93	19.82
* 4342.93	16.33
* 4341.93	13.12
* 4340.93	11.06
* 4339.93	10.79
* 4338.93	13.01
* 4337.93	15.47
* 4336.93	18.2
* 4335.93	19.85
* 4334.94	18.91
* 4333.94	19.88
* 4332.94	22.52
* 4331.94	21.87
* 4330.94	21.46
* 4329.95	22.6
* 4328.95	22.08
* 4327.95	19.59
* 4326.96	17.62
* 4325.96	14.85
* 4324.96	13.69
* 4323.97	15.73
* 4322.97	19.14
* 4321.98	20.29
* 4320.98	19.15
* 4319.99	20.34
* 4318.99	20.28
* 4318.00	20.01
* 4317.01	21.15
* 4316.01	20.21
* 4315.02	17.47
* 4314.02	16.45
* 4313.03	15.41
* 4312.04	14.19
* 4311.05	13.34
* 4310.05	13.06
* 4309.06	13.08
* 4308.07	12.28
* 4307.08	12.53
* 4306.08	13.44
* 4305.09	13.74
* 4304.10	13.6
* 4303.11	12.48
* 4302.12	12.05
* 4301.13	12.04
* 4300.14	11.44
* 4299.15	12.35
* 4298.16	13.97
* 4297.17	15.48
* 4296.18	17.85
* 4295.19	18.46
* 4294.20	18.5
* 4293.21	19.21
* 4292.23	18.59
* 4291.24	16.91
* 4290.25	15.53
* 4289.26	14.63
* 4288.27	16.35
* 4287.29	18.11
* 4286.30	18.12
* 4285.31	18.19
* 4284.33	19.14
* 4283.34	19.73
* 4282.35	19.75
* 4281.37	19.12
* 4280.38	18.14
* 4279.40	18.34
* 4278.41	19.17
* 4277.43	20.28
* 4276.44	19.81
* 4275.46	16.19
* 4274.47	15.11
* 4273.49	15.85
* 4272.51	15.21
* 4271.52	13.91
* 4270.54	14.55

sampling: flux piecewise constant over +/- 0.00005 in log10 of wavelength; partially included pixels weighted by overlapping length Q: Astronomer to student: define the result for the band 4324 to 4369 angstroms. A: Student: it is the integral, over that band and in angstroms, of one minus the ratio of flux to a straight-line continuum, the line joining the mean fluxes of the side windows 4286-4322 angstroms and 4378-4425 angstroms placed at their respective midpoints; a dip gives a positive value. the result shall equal -3.9 angstroms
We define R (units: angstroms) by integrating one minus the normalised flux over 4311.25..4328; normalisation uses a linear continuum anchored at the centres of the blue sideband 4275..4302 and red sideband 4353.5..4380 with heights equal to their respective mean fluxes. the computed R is 0.5 angstroms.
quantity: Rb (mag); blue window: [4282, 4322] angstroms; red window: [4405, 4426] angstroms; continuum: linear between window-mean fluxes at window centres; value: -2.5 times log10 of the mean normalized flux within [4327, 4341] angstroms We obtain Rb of -0.07 mag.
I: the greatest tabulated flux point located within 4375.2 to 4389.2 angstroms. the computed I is 21.53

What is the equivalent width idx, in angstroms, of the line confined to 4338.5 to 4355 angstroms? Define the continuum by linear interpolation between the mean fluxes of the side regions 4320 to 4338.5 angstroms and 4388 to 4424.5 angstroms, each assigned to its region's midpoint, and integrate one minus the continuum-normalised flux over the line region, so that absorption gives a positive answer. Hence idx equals 1.6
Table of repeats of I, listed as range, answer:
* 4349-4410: 22.68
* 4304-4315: 16.45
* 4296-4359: 22.6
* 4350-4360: 20.59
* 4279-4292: 19.75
